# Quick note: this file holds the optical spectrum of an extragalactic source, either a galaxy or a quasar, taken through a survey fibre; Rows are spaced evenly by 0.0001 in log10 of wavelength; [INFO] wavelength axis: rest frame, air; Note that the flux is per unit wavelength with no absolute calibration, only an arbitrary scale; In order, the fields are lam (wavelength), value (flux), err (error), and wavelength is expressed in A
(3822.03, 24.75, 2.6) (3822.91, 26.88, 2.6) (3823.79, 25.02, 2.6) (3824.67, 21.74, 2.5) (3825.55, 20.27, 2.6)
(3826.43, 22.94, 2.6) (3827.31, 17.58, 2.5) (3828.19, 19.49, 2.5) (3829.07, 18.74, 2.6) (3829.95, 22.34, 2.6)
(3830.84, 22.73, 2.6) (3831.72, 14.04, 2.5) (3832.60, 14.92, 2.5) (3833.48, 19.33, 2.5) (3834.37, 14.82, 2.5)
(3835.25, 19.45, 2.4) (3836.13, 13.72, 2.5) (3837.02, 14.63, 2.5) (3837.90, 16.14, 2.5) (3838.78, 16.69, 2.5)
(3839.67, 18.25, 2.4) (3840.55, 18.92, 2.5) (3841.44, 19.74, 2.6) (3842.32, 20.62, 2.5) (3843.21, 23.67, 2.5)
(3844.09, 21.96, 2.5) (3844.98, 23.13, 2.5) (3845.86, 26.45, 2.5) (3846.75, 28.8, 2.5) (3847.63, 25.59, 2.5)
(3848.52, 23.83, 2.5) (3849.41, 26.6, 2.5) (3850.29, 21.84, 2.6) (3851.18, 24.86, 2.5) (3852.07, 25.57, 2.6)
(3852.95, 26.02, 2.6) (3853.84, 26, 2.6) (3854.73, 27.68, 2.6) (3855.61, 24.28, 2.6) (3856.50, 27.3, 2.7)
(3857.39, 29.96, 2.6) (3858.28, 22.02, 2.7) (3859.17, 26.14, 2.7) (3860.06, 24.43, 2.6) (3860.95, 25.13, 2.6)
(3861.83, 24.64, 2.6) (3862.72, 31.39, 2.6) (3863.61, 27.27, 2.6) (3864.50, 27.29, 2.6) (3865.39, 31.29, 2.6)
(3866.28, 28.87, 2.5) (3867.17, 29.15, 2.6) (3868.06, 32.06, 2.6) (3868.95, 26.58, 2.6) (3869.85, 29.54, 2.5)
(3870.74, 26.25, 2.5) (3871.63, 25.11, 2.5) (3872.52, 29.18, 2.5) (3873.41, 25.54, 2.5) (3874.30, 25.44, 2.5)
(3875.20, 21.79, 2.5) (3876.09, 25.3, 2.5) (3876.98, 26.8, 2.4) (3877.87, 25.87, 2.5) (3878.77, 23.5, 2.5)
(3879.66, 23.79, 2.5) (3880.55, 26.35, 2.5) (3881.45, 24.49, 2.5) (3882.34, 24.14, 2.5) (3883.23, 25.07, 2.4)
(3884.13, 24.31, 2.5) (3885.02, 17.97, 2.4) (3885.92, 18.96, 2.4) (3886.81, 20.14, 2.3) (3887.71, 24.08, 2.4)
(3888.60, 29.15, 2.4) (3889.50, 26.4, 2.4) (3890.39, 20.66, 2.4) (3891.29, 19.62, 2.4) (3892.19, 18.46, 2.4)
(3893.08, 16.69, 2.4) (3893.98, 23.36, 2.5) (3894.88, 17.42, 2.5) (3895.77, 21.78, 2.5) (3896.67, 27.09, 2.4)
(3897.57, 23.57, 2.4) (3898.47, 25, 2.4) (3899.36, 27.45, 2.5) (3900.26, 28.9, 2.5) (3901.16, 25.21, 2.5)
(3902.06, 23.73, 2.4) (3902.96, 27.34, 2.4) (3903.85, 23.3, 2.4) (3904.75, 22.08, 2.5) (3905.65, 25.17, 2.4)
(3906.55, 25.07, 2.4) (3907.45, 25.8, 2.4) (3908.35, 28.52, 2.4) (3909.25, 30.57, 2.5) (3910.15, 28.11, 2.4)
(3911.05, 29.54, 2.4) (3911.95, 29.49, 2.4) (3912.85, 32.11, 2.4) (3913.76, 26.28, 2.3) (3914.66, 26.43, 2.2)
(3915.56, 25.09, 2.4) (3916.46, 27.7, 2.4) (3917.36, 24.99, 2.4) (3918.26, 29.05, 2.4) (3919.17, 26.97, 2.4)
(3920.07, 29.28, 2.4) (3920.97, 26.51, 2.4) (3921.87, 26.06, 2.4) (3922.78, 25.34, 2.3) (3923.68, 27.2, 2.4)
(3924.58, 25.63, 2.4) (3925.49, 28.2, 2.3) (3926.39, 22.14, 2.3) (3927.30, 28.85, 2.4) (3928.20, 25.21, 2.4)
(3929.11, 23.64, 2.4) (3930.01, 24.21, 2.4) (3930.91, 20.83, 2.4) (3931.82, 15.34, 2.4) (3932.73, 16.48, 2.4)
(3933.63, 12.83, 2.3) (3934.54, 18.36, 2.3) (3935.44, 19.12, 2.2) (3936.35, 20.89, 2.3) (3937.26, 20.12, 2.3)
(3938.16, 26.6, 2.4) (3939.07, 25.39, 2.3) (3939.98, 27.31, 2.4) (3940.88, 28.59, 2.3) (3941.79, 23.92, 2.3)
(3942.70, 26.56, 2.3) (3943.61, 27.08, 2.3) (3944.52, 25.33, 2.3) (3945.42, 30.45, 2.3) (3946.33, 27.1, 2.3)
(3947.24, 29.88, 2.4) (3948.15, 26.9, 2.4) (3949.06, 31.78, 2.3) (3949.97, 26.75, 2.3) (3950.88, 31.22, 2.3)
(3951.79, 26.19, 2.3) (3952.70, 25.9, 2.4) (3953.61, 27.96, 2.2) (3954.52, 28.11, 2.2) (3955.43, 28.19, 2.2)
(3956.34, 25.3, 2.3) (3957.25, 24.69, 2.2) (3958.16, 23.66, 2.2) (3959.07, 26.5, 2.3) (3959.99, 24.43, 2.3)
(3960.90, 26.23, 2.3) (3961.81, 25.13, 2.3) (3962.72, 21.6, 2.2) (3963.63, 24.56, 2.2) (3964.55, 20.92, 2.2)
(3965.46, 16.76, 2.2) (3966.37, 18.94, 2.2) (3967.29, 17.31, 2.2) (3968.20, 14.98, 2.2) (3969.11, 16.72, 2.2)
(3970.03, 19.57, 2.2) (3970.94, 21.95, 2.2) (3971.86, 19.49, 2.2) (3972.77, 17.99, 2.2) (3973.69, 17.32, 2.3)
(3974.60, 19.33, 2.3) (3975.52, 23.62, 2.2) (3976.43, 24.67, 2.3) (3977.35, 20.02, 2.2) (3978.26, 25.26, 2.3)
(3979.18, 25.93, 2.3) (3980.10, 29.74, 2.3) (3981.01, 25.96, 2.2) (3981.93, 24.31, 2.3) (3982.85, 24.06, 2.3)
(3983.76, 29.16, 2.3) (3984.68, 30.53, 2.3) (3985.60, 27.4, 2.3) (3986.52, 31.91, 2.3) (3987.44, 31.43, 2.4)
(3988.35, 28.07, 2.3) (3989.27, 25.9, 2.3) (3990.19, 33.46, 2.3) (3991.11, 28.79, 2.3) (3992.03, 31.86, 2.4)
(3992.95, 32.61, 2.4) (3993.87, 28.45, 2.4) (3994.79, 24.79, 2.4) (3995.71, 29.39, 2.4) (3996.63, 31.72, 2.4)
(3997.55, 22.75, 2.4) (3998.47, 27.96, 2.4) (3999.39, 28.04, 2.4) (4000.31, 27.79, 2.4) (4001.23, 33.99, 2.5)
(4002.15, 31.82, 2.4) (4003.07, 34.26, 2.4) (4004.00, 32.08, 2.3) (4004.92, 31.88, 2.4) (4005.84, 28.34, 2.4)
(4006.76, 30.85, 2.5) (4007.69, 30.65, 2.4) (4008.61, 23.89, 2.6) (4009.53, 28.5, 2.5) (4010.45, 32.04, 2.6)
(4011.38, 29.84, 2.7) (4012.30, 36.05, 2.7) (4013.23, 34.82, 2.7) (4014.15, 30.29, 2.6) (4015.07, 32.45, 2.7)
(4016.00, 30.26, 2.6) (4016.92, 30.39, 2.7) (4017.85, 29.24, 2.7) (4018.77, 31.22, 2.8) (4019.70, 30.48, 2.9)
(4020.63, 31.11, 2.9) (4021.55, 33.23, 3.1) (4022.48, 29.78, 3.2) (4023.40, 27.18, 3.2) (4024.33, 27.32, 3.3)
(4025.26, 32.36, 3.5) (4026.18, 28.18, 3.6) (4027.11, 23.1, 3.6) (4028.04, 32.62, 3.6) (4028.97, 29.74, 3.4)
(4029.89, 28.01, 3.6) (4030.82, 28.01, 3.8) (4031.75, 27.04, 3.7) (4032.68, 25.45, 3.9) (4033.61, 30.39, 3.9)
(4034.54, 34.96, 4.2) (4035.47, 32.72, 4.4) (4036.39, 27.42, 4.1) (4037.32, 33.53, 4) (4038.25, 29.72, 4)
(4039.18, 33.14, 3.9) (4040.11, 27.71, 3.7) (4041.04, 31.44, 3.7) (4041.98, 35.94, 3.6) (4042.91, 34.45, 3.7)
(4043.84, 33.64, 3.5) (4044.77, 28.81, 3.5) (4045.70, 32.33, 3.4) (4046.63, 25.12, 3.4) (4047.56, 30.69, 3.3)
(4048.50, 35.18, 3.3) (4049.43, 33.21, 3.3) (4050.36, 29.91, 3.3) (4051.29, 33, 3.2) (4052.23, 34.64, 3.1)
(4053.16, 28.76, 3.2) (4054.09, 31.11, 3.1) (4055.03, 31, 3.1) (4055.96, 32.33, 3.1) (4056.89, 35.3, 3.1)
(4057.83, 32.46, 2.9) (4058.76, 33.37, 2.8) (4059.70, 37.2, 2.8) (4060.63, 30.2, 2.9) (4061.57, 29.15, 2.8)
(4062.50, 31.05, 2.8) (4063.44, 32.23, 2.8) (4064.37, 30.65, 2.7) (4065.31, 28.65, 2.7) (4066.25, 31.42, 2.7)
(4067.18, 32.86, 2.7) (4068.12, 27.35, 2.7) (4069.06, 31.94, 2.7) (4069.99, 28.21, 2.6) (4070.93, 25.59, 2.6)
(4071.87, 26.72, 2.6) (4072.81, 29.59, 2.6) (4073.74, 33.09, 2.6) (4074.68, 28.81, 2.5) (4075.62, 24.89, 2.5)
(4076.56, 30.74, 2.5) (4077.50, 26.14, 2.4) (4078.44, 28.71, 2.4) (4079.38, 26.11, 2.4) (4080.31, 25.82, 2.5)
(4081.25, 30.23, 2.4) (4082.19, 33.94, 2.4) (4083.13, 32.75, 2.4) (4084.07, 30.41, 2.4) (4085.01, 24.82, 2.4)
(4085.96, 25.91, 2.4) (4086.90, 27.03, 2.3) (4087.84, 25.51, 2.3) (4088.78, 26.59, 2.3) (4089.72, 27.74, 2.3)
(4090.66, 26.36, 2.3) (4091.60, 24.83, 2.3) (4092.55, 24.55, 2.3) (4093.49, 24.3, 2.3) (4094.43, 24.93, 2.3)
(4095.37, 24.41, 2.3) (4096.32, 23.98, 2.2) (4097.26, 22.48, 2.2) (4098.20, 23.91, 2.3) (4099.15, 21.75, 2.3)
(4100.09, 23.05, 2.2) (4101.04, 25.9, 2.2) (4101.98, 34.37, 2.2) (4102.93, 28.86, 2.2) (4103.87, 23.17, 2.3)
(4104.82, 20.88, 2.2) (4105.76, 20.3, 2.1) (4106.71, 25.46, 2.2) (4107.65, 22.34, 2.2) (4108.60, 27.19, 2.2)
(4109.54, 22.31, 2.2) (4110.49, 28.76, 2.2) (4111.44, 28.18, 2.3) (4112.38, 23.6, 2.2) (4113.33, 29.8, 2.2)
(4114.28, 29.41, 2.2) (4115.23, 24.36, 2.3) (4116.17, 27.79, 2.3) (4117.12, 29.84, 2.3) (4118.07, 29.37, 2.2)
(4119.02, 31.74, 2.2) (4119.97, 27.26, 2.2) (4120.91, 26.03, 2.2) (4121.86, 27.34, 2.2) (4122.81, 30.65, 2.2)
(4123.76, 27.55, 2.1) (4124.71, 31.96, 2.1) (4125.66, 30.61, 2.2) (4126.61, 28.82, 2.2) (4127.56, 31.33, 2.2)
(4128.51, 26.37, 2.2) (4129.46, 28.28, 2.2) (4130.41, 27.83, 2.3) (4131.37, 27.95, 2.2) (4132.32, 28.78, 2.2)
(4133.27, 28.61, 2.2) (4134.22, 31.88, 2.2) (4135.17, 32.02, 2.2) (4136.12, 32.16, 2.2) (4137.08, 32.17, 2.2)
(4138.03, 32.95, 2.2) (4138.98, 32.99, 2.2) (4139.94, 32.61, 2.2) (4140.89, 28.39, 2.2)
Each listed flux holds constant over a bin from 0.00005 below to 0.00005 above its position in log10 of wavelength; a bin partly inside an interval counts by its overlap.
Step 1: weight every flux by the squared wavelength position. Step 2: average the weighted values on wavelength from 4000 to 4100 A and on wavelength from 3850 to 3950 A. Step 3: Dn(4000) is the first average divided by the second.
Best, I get 1.3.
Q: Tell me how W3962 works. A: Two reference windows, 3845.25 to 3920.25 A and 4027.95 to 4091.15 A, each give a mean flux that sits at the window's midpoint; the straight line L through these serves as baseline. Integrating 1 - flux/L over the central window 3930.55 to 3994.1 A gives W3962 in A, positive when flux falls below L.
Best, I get 7.1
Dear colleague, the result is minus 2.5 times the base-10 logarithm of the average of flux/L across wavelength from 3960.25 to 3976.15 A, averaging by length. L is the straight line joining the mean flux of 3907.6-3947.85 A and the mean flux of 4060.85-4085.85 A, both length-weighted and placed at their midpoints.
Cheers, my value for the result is 0.292 mag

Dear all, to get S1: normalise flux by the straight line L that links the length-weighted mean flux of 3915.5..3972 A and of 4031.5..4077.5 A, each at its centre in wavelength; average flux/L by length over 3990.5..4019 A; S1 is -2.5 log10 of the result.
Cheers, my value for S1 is -0.09 mag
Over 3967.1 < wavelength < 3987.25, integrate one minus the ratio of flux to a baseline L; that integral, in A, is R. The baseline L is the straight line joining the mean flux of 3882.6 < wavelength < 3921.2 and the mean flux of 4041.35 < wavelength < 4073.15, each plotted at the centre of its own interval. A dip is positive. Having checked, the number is 3.5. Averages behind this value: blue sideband 25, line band 23.2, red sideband 31.3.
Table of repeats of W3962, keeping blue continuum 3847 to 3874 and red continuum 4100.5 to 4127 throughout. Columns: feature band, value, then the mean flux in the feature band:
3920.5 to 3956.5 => 2.4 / 25.1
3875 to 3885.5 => 1.0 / 24.2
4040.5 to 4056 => -2.7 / 31.8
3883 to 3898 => 2.7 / 22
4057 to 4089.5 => -2.7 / 29.5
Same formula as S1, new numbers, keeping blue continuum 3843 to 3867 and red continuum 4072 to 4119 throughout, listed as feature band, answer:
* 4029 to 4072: -0.17 mag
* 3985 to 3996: -0.12 mag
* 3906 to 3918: -0.06 mag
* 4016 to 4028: -0.12 mag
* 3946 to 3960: -0.04 mag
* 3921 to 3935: 0.15 mag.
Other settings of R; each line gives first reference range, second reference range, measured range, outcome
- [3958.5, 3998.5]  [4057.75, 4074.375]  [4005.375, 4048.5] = -3.7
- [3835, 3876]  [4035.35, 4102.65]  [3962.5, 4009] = 2.7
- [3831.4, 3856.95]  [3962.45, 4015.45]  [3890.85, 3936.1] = -1.0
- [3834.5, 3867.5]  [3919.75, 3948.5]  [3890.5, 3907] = 0.6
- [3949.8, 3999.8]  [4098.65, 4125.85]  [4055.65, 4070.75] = -3.0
